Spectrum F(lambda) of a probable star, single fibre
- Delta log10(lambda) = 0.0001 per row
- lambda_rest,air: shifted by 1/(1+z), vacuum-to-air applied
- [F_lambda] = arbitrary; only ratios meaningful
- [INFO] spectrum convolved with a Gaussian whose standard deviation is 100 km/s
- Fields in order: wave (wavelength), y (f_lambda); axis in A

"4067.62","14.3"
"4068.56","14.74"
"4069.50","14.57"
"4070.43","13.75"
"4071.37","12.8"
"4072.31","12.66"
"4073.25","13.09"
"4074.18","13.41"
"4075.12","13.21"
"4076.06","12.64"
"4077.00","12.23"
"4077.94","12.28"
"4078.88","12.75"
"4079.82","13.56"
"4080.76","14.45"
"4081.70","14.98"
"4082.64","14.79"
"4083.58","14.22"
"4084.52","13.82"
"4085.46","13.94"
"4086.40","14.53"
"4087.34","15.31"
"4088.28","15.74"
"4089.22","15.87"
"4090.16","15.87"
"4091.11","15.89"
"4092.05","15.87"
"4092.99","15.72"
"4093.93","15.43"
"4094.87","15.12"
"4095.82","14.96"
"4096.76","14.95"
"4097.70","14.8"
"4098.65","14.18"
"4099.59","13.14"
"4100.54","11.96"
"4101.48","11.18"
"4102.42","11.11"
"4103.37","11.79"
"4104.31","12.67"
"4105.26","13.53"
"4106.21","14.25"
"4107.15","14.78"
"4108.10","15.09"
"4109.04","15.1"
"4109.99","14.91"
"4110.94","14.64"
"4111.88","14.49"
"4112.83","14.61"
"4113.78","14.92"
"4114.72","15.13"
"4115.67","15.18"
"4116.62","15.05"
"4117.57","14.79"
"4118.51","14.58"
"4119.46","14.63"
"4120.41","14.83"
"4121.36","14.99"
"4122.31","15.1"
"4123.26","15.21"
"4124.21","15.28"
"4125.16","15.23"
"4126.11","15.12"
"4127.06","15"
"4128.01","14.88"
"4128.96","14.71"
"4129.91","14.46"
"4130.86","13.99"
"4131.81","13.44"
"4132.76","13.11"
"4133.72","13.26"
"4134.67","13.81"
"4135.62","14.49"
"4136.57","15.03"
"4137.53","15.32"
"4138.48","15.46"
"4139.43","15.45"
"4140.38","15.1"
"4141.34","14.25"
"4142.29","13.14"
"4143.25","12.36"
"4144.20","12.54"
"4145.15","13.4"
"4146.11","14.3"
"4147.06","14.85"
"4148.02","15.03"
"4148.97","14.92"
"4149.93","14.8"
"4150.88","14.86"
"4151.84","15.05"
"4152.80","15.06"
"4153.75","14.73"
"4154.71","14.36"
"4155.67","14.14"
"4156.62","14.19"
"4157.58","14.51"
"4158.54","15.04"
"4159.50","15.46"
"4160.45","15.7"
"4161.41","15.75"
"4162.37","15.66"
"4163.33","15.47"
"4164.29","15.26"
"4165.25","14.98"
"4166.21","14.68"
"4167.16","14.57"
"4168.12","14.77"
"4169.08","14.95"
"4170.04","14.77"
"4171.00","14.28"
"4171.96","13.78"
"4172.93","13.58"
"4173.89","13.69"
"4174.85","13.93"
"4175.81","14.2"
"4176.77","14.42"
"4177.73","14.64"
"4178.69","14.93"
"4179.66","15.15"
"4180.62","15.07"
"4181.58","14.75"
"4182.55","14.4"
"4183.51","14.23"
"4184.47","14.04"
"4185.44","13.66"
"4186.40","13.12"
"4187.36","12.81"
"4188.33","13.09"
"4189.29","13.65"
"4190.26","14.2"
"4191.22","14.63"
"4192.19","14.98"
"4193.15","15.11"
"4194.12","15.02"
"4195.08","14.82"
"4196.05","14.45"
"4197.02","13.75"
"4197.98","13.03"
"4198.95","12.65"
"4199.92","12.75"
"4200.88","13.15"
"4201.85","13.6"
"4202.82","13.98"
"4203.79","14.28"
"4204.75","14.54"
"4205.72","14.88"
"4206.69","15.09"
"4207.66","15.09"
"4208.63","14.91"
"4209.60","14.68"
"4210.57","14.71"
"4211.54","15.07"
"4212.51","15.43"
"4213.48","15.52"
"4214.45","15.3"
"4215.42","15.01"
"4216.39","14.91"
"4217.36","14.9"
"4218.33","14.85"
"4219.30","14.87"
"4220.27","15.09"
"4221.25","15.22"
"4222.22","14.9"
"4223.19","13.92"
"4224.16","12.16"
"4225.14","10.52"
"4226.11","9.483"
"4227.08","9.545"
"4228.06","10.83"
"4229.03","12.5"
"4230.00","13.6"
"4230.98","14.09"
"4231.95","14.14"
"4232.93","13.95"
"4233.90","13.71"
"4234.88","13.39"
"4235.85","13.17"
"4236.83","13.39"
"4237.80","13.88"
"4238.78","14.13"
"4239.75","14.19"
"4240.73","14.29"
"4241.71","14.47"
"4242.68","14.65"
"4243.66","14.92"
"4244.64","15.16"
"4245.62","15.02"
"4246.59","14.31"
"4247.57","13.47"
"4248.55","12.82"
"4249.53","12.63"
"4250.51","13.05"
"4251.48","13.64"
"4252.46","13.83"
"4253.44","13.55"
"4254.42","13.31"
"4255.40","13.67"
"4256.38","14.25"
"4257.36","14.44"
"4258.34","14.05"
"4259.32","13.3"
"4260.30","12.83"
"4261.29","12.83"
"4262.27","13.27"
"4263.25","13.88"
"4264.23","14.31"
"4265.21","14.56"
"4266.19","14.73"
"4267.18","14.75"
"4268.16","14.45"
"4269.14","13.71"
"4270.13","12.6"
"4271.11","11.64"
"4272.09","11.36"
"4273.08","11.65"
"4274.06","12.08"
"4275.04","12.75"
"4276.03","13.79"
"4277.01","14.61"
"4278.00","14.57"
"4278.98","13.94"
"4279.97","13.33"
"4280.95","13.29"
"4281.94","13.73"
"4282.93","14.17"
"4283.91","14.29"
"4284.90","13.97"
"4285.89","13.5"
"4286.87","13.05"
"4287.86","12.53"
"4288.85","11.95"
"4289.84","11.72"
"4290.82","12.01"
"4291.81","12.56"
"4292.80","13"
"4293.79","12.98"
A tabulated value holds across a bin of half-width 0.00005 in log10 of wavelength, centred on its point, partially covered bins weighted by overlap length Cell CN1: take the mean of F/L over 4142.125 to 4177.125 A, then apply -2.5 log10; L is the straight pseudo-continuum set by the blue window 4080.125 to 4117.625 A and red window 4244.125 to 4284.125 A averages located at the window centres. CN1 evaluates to -0.03 mag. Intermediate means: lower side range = 14.5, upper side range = 13.6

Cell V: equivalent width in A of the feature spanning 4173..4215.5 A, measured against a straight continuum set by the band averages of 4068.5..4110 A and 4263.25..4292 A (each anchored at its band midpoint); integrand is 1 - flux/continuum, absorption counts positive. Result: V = -2.1 A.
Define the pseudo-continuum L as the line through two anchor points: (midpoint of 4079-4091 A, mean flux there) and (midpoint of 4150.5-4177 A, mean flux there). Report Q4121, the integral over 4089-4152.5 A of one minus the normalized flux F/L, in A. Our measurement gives 1.1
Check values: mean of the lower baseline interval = 14.7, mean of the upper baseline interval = 14.7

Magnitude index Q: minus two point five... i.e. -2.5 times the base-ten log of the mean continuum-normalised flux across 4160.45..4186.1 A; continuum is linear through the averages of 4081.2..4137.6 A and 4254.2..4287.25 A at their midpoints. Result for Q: -0.04 mag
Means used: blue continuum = 14.5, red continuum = 13.6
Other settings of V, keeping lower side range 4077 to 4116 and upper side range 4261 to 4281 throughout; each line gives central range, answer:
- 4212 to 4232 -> 0.07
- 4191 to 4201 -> -0.17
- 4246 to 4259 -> -0.08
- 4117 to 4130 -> -0.70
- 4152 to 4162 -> -0.64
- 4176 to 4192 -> -0.36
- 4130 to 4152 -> -0.26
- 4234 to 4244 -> -0.31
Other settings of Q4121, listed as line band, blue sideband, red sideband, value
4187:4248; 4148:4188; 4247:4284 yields 0.2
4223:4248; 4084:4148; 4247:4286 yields 0.7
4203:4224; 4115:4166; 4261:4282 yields -1.3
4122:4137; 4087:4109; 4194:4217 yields -0.1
